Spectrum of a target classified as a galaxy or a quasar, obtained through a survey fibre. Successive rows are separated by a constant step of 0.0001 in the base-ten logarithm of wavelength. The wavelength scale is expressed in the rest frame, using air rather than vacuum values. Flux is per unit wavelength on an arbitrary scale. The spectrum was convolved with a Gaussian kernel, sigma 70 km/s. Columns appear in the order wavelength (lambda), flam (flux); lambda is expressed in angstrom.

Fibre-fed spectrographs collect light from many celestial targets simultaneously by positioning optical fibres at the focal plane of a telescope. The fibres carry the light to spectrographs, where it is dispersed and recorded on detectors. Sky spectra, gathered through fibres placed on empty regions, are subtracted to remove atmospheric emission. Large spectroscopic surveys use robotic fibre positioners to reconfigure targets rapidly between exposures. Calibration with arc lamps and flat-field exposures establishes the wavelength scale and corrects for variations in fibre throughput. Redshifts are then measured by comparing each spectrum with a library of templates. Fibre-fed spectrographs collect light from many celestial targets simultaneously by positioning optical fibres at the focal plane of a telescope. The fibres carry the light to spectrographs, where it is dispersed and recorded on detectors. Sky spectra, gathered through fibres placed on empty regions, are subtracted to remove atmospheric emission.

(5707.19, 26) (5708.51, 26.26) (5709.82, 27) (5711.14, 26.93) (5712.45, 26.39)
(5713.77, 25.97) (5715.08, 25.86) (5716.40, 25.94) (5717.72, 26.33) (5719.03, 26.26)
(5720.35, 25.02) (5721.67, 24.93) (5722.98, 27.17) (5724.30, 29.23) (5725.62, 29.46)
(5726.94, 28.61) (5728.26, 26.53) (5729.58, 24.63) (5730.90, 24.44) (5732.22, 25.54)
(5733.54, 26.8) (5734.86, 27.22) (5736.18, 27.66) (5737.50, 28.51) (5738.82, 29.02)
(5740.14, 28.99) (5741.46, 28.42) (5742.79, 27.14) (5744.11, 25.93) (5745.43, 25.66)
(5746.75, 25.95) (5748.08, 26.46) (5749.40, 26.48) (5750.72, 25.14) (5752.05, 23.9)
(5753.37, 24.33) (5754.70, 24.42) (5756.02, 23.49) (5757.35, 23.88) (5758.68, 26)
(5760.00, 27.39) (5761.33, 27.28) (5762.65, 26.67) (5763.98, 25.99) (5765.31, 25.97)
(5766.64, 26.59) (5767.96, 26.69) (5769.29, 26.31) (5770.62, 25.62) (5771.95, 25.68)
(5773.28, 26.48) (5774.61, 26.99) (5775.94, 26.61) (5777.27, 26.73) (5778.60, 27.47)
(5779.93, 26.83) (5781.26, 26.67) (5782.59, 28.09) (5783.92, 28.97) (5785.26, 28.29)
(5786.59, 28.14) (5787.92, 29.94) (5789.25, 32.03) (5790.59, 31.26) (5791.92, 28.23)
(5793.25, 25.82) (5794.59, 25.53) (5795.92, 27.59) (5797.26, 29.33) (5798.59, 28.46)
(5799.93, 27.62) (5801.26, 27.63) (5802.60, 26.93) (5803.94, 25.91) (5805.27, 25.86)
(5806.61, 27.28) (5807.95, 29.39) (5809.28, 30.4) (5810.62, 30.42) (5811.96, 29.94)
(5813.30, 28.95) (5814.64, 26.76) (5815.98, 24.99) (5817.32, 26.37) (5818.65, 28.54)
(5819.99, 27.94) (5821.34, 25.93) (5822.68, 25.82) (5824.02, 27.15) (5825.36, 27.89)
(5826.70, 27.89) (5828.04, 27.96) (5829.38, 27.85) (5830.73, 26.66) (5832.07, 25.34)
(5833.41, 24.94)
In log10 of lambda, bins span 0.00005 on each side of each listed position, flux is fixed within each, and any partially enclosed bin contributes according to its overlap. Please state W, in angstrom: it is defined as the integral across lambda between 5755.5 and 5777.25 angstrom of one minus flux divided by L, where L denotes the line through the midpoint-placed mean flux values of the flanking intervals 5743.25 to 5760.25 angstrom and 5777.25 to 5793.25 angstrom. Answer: 0.5 angstrom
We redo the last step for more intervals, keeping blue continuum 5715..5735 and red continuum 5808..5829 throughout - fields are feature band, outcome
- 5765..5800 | -0.31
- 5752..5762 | 0.67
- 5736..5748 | -0.31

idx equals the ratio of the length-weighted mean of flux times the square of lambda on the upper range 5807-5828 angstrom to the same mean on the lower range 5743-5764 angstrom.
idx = 1.11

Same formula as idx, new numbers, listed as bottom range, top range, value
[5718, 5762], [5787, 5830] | 1.08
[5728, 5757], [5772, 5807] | 1.07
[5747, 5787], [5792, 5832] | 1.06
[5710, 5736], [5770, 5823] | 1.07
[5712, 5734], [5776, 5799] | 1.09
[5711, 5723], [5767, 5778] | 1.04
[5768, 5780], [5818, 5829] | 1.05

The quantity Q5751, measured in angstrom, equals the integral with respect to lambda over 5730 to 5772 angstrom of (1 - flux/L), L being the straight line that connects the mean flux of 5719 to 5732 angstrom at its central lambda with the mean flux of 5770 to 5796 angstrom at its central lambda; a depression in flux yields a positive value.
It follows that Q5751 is 1.3 angstrom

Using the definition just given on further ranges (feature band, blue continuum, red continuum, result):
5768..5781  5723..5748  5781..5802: 0.7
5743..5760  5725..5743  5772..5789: 1.4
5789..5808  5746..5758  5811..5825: -0.9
